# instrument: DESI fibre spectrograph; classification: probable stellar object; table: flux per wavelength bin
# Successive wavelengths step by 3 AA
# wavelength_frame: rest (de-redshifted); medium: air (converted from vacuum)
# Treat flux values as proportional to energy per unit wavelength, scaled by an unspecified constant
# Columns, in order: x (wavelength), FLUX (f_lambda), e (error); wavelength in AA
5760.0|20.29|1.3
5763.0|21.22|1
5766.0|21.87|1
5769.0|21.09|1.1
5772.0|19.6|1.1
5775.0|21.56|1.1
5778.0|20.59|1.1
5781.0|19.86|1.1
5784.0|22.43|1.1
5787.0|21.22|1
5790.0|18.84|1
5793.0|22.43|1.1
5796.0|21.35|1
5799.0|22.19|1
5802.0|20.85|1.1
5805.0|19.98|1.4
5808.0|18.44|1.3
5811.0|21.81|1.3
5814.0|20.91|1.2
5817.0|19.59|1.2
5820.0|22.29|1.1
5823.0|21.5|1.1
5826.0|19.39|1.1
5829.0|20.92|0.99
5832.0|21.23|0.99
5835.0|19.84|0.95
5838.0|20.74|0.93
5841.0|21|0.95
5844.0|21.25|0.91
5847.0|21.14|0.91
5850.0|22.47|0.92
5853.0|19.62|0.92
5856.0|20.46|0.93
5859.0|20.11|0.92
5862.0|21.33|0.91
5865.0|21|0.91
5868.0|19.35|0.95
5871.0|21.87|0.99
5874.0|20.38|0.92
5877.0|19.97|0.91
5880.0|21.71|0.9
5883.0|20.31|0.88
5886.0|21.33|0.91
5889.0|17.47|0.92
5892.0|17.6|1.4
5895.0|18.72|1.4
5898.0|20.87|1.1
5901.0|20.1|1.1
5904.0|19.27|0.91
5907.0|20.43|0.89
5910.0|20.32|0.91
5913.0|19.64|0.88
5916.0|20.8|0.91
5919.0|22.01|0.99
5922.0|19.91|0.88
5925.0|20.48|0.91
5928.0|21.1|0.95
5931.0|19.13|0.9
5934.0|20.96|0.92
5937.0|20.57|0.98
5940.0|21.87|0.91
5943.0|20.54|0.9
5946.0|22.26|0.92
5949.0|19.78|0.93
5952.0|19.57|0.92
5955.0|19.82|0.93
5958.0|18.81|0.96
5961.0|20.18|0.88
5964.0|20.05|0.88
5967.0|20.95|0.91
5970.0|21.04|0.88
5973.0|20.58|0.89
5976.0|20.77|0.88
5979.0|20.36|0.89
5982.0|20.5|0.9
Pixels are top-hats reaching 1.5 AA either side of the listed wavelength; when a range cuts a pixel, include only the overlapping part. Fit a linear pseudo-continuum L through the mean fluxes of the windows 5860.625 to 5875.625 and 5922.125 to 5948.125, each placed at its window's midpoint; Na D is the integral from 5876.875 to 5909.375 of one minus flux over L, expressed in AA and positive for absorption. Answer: 1.5 AA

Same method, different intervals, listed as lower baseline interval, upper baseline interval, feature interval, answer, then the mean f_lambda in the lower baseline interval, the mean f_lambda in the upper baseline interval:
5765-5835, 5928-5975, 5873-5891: 0.44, 20.8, 20.4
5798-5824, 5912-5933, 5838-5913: 1.02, 20.8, 20.5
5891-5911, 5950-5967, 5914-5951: -1.91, 19.6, 19.8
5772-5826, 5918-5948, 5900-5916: 0.63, 20.9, 20.8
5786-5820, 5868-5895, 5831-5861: -0.69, 20.8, 20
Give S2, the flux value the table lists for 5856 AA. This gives 20.46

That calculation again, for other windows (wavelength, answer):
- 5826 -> 19.39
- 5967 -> 20.95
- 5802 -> 20.85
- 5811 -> 21.81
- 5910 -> 20.32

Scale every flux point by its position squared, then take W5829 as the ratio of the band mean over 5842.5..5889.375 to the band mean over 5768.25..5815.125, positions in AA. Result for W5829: 1.02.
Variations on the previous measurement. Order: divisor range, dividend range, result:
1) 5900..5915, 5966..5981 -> 1.06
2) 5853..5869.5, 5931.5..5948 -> 1.06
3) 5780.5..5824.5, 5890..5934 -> 0.99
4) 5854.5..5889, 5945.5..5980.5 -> 1.02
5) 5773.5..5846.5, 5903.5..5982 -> 1.03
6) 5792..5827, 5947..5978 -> 1.02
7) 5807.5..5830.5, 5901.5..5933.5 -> 1.02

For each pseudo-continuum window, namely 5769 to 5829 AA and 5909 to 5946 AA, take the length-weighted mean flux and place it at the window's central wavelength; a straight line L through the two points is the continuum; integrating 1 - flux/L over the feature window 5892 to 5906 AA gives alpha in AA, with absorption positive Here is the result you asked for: 0.8 AA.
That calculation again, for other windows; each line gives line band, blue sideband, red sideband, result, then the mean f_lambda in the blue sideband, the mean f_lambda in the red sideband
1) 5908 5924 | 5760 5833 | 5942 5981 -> 0.0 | 20.9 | 20.4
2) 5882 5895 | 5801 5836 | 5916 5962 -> 0.9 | 20.6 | 20.5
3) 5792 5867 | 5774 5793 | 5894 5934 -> -0.7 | 20.9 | 20.3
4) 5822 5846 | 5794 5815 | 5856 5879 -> 0.0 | 20.8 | 20.6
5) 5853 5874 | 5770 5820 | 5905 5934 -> 0.0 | 20.8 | 20.4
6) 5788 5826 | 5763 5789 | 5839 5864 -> 0.3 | 21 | 20.9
